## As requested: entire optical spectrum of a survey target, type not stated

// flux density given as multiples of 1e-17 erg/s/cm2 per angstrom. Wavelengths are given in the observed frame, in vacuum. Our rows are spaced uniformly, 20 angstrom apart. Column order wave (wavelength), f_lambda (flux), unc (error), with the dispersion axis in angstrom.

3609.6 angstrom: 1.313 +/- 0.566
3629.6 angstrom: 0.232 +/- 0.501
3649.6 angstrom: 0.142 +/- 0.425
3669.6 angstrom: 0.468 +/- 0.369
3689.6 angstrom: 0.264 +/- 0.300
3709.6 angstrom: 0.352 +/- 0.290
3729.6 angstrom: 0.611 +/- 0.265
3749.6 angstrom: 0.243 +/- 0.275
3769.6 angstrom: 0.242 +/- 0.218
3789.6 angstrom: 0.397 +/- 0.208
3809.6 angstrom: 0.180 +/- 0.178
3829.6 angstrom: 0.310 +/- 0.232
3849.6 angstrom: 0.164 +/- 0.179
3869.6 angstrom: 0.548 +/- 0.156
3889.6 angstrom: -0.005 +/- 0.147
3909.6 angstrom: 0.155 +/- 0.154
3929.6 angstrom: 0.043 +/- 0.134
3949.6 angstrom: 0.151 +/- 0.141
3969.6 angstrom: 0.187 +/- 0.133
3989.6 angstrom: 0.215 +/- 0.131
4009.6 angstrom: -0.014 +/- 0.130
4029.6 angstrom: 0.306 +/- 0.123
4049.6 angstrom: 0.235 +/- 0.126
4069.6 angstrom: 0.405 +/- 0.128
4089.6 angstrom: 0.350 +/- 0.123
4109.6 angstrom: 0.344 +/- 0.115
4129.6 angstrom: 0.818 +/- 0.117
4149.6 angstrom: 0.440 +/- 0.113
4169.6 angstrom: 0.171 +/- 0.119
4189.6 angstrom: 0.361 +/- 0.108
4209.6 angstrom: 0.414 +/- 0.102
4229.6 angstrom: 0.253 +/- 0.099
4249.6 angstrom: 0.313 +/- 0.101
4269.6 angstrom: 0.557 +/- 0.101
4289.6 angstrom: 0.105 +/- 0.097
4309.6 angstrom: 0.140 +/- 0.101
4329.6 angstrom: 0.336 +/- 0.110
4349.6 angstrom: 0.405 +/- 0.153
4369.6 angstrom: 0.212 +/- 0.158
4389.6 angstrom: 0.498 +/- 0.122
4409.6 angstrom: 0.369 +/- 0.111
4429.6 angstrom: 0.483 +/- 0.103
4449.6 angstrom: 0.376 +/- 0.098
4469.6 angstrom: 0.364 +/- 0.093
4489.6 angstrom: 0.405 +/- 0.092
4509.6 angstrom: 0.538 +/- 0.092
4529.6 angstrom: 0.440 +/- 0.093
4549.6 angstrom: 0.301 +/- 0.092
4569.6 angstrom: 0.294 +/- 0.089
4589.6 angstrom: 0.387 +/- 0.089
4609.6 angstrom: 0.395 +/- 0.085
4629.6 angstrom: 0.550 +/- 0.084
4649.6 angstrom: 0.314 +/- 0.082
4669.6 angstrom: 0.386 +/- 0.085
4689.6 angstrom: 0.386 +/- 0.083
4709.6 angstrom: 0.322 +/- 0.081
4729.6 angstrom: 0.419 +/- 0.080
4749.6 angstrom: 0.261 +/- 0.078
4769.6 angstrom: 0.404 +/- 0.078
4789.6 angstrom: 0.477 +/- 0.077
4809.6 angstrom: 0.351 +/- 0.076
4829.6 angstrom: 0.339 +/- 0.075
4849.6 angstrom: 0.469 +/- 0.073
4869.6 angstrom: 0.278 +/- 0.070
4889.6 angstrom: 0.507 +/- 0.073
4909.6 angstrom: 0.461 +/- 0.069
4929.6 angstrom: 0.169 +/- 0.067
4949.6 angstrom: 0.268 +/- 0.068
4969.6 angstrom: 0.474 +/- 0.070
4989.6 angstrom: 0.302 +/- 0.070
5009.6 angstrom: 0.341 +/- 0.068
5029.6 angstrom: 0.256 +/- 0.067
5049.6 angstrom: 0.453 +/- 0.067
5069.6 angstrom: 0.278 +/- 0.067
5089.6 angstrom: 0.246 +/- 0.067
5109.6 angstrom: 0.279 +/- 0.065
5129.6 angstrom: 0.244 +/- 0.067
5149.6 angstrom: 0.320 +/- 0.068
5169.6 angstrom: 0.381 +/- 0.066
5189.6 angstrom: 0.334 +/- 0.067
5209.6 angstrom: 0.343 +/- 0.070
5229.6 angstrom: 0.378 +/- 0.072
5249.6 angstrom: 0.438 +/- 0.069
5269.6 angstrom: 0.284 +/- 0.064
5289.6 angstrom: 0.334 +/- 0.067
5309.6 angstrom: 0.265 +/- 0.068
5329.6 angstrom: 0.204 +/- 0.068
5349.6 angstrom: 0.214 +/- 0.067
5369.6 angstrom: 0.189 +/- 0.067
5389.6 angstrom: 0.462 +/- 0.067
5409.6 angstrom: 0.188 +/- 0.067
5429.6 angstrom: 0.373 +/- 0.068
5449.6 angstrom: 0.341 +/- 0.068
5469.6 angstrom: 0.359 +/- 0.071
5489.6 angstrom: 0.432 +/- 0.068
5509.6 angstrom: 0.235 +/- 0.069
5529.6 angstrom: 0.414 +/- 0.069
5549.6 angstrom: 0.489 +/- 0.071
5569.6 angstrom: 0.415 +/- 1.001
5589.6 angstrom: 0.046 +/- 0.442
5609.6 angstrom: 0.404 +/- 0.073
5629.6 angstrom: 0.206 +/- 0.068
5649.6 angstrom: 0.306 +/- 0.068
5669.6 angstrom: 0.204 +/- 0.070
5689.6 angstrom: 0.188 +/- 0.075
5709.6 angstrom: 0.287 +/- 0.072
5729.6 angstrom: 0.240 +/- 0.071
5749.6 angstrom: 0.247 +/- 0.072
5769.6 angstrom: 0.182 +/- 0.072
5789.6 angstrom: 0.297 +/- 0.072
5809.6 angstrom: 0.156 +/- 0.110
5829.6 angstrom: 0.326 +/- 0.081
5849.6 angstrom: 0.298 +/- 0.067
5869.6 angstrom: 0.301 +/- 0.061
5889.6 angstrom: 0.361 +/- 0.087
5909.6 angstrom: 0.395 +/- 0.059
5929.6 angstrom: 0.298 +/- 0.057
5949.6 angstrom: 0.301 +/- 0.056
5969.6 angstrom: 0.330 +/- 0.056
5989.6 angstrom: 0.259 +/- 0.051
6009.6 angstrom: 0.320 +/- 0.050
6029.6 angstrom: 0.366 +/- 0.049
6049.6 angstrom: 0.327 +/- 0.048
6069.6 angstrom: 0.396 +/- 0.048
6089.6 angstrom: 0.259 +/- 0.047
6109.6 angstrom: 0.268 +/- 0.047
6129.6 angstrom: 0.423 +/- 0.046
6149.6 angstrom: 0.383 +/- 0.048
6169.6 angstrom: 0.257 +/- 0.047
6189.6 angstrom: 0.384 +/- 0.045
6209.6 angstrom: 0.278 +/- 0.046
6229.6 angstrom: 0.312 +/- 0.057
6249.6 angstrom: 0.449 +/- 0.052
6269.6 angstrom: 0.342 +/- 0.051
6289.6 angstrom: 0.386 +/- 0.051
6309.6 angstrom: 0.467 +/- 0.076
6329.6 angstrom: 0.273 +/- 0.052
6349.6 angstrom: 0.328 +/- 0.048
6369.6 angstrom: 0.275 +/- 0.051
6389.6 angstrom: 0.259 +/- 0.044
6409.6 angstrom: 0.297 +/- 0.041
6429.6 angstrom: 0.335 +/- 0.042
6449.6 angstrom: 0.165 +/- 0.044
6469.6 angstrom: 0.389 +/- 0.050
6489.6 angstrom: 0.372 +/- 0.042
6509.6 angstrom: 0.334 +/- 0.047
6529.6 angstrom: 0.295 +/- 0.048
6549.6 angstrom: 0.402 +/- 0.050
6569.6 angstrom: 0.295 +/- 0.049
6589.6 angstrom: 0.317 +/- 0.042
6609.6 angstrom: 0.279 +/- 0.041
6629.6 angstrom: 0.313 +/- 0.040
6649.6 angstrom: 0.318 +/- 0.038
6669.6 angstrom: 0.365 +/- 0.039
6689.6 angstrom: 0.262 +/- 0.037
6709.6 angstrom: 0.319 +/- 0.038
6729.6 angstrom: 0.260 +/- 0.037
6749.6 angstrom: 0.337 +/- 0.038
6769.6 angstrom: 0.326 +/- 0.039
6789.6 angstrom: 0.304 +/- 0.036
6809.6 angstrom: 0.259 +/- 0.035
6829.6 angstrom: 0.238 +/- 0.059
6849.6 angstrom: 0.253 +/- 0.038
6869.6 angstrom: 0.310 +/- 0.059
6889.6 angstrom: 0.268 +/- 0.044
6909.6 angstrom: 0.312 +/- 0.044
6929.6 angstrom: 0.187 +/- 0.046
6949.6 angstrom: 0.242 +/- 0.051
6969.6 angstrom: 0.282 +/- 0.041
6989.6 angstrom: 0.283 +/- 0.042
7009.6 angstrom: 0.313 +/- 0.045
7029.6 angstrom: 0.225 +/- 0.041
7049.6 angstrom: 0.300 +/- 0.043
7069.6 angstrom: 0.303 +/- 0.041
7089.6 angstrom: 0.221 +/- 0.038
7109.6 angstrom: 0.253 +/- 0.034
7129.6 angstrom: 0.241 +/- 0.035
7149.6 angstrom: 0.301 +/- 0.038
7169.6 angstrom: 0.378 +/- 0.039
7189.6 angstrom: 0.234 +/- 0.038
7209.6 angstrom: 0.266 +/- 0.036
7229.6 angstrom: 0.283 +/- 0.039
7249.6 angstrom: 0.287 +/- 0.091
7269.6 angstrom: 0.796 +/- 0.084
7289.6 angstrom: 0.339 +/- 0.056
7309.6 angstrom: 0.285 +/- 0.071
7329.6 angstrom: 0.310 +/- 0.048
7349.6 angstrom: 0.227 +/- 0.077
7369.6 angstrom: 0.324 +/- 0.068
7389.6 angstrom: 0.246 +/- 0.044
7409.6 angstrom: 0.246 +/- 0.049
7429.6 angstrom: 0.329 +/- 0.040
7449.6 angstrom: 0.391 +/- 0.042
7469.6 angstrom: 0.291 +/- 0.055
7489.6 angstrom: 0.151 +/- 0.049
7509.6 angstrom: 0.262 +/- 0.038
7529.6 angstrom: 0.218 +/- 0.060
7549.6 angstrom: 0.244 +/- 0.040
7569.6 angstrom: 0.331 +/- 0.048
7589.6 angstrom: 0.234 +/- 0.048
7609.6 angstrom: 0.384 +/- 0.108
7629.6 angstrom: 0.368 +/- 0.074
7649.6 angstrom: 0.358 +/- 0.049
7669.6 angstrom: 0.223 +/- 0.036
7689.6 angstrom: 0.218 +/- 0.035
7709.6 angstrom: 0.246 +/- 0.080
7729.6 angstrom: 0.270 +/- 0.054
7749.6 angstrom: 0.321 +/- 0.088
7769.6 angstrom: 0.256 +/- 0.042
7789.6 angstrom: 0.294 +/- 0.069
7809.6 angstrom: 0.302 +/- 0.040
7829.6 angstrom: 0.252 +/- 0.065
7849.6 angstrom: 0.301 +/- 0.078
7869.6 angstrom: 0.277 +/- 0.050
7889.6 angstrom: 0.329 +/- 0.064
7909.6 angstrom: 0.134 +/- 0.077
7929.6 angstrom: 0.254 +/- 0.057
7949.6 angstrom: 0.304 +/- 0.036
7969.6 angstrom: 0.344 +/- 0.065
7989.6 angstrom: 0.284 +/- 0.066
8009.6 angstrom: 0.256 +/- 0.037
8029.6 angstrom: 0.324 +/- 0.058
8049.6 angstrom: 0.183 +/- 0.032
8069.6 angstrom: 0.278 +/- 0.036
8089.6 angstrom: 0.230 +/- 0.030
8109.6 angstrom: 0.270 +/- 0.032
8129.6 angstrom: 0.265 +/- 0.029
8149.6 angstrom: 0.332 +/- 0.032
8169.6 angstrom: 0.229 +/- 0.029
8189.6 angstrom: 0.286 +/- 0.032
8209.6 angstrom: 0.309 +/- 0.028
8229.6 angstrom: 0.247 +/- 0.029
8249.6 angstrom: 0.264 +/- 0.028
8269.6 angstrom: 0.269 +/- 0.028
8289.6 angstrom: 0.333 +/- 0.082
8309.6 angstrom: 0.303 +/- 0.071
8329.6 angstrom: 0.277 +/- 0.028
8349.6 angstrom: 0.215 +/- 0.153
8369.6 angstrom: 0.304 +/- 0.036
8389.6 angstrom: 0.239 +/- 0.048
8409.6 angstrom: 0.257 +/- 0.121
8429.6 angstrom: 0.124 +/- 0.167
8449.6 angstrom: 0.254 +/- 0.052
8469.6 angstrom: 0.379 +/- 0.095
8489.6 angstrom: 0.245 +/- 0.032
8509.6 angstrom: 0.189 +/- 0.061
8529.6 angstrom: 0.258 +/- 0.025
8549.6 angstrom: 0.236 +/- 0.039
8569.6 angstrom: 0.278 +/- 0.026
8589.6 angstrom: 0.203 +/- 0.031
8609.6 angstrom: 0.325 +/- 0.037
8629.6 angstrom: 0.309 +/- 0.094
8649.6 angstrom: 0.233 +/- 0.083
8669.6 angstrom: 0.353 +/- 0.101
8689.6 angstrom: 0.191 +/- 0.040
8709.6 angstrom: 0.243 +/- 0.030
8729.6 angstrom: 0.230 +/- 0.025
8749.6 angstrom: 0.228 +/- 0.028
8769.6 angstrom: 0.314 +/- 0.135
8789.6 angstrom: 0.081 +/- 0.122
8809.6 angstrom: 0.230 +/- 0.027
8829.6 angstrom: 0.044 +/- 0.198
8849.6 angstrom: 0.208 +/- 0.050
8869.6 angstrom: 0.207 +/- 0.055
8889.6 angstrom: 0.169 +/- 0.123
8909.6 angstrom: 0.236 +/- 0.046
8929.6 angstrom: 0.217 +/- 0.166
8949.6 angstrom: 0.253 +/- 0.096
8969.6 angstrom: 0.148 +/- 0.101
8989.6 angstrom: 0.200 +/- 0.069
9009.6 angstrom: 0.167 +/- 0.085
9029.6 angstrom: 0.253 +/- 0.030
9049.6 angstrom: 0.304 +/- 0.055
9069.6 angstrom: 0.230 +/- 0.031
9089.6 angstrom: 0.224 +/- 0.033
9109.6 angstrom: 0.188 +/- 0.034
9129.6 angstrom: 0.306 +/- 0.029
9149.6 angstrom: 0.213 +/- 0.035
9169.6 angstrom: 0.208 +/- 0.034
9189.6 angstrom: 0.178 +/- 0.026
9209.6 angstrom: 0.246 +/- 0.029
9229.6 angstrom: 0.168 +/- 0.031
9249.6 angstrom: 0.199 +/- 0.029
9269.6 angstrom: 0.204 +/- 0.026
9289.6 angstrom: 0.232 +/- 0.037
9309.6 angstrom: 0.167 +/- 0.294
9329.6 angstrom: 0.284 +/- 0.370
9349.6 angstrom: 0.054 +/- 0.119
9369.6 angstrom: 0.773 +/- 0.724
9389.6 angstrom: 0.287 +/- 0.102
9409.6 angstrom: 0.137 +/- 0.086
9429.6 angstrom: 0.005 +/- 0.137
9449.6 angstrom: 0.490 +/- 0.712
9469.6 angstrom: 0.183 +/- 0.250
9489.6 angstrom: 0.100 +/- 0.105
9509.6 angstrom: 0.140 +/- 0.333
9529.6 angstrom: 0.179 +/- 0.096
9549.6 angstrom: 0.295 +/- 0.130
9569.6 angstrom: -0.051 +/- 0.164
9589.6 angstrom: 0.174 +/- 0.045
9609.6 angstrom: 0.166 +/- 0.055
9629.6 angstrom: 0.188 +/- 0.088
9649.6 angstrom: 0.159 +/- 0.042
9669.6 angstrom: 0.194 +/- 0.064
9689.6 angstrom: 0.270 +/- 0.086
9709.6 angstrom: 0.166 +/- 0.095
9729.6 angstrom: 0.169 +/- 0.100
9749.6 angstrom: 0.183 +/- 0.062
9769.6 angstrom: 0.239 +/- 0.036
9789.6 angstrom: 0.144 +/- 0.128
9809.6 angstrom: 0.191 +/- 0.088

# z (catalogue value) 0.107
